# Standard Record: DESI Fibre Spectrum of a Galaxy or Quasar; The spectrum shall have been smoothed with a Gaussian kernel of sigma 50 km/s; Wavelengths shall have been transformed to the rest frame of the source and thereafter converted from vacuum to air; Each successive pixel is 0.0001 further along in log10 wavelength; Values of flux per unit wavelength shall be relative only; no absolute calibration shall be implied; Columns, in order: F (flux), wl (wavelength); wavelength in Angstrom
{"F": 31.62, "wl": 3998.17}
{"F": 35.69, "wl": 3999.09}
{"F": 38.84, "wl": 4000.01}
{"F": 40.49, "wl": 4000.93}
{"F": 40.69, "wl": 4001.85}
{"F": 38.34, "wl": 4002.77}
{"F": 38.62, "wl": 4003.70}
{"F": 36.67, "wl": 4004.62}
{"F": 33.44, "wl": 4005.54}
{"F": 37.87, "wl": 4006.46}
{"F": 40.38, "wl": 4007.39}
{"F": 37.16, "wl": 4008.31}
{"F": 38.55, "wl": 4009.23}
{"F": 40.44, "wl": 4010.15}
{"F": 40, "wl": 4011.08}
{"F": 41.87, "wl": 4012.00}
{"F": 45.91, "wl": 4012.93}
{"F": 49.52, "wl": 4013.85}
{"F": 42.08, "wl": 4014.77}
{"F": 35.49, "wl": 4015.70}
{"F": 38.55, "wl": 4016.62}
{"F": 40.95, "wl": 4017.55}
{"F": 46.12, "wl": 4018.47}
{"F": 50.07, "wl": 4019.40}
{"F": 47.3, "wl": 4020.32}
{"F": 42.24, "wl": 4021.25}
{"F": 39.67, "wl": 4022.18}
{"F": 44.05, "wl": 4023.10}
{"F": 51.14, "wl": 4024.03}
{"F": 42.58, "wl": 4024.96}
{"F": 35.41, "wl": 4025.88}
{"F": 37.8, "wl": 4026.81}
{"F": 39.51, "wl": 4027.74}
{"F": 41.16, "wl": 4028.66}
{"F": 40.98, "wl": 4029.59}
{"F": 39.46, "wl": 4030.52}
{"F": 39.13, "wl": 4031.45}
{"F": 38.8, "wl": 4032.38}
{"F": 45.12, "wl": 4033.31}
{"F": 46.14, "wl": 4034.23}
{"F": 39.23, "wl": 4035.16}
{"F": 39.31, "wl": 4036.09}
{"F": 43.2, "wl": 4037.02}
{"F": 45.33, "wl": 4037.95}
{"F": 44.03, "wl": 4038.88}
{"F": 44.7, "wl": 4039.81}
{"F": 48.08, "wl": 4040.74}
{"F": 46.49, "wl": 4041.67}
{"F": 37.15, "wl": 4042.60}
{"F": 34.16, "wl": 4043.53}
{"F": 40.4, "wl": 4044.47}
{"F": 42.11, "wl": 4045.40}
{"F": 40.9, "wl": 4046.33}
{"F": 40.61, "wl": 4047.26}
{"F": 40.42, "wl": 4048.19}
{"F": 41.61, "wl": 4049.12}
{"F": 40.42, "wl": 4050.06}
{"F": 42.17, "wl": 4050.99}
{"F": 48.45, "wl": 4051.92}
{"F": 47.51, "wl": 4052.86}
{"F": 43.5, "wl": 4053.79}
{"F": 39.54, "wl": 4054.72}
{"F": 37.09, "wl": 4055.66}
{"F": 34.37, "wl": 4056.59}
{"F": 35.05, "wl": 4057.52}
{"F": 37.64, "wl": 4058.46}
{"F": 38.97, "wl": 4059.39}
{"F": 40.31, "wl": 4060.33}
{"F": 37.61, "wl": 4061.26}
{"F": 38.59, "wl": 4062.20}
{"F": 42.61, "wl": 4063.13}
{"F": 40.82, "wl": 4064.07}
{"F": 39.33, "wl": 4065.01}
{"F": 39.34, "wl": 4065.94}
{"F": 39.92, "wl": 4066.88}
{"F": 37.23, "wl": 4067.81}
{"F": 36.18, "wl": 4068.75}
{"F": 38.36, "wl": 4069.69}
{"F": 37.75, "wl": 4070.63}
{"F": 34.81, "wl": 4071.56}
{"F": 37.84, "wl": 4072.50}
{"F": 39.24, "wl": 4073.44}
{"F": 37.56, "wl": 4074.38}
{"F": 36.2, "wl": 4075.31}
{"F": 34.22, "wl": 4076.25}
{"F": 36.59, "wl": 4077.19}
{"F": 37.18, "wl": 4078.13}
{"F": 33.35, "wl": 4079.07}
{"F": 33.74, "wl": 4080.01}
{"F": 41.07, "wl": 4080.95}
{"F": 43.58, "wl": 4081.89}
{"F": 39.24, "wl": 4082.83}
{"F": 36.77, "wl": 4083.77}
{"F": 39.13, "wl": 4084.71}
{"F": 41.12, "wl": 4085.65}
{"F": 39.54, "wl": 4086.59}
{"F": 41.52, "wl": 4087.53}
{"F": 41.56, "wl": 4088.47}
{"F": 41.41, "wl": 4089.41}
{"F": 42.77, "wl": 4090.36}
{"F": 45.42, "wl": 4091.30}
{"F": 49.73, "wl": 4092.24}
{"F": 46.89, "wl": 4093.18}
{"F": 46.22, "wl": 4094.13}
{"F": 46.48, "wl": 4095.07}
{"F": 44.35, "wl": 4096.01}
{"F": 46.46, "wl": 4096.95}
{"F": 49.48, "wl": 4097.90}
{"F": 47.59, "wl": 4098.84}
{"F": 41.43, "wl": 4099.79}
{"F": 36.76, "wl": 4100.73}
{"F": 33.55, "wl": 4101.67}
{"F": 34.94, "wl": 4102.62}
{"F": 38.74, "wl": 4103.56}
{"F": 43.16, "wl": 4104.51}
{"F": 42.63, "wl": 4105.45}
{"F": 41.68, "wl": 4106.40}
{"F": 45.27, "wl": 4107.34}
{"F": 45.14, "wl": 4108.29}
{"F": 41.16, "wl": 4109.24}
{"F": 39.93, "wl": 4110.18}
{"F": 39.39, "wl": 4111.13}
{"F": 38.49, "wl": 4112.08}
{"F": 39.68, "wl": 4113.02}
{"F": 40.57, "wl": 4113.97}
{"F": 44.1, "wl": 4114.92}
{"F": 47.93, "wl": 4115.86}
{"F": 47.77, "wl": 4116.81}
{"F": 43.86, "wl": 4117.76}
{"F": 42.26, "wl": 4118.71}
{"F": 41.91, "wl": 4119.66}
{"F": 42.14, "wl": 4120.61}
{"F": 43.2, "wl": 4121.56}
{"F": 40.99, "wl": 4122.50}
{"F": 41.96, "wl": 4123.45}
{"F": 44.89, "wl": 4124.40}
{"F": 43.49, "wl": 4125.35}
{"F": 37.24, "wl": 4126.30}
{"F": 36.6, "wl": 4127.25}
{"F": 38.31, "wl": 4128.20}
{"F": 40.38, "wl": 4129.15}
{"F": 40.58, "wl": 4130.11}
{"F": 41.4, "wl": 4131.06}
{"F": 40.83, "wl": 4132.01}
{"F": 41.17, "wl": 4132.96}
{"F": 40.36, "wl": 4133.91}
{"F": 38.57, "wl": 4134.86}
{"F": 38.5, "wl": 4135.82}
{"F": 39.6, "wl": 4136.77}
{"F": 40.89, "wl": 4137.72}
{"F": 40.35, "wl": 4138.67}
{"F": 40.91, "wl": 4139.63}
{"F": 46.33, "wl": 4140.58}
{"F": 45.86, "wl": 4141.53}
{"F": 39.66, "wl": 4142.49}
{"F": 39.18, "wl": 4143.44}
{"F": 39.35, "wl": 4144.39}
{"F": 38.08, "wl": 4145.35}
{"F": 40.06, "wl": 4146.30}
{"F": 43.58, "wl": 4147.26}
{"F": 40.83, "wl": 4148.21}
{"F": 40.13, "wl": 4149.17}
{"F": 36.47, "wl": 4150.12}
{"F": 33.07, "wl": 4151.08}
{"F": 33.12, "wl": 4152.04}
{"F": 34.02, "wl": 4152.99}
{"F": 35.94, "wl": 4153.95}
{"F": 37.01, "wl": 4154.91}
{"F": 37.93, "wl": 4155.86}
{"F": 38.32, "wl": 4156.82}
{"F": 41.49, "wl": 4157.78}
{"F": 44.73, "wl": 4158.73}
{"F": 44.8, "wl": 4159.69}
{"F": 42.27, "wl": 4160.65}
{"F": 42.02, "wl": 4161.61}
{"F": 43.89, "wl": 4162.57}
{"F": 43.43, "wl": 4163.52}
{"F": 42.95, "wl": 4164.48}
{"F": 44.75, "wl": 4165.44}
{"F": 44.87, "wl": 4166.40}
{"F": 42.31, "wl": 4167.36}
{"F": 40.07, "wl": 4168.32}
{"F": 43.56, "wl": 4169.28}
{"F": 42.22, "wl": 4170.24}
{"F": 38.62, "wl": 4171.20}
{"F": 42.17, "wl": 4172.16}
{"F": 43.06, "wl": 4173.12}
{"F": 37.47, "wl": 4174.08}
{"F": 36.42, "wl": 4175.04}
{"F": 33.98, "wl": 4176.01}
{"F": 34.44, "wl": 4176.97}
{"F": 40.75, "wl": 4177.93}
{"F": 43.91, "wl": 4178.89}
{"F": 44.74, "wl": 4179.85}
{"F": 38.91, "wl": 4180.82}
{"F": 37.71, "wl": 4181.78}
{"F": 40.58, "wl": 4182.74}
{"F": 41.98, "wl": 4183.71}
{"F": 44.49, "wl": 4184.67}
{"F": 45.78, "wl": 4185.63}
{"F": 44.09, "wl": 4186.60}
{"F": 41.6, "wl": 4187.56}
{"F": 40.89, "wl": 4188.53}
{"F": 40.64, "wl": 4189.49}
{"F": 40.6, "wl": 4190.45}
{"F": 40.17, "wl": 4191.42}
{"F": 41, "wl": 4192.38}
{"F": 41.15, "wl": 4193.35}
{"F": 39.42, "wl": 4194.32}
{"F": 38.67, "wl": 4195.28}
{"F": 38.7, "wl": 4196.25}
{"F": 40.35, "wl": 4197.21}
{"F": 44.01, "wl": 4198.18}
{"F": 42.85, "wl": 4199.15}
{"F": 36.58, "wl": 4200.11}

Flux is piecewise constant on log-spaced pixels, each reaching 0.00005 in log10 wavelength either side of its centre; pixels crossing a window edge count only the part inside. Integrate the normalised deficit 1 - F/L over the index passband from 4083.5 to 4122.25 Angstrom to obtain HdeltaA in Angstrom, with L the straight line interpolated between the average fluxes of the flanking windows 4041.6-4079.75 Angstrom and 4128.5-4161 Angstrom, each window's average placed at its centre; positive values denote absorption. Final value -3.0 Angstrom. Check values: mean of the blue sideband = 39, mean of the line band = 42.5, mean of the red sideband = 39.9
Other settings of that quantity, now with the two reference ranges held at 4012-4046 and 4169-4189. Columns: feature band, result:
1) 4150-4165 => 0.53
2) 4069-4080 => 1.40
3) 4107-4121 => -0.40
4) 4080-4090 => 0.37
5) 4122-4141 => 0.28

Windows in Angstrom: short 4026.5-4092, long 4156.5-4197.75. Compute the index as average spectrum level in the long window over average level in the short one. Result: 1.03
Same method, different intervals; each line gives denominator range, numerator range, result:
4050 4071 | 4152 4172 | 1.04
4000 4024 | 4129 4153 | 0.97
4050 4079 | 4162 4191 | 1.07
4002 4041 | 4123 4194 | 0.98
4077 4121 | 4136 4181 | 0.97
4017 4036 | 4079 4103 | 0.99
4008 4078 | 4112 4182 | 1.00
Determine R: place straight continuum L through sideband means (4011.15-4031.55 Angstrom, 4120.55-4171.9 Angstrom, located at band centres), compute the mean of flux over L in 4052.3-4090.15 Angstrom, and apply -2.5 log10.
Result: 0.08 mag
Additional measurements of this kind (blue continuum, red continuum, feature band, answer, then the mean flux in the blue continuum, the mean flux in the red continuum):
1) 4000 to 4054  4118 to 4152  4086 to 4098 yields -0.09 mag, 41.6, 40.5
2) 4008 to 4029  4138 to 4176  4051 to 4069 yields 0.05 mag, 42.1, 40.5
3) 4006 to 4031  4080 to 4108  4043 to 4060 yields 0.04 mag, 41.7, 42.2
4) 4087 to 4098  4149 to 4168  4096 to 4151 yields 0.04 mag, 45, 40.2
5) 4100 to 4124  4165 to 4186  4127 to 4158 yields 0.05 mag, 41.5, 41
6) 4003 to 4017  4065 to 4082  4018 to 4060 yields -0.08 mag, 39.8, 37.4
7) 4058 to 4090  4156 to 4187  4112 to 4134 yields -0.05 mag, 38.6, 41.5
